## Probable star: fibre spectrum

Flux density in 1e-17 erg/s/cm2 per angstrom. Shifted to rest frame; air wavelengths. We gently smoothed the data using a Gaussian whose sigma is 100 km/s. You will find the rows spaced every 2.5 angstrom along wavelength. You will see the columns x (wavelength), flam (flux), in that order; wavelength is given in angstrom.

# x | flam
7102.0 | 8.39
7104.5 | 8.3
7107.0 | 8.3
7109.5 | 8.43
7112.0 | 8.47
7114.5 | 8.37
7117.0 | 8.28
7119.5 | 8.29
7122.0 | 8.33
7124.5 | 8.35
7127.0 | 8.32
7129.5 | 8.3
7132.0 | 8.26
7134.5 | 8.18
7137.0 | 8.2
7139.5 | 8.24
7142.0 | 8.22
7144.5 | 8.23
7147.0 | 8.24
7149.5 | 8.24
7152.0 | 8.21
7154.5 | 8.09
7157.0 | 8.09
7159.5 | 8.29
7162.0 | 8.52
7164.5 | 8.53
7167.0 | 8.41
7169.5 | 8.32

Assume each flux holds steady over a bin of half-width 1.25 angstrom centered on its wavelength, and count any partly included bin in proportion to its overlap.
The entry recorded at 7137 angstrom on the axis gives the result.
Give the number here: 8.2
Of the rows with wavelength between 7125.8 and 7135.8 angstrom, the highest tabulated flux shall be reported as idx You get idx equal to 8.32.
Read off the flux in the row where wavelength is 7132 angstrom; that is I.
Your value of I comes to 8.26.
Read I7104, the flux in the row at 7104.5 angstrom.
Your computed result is 8.3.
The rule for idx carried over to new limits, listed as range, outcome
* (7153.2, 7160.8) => 8.29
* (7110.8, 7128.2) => 8.47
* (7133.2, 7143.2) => 8.24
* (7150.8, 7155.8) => 8.21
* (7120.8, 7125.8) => 8.35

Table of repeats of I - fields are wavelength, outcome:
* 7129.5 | 8.3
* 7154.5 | 8.09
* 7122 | 8.33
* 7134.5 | 8.18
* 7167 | 8.41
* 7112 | 8.47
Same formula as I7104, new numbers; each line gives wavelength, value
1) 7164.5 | 8.53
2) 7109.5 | 8.43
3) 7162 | 8.52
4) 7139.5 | 8.24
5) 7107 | 8.3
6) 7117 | 8.28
